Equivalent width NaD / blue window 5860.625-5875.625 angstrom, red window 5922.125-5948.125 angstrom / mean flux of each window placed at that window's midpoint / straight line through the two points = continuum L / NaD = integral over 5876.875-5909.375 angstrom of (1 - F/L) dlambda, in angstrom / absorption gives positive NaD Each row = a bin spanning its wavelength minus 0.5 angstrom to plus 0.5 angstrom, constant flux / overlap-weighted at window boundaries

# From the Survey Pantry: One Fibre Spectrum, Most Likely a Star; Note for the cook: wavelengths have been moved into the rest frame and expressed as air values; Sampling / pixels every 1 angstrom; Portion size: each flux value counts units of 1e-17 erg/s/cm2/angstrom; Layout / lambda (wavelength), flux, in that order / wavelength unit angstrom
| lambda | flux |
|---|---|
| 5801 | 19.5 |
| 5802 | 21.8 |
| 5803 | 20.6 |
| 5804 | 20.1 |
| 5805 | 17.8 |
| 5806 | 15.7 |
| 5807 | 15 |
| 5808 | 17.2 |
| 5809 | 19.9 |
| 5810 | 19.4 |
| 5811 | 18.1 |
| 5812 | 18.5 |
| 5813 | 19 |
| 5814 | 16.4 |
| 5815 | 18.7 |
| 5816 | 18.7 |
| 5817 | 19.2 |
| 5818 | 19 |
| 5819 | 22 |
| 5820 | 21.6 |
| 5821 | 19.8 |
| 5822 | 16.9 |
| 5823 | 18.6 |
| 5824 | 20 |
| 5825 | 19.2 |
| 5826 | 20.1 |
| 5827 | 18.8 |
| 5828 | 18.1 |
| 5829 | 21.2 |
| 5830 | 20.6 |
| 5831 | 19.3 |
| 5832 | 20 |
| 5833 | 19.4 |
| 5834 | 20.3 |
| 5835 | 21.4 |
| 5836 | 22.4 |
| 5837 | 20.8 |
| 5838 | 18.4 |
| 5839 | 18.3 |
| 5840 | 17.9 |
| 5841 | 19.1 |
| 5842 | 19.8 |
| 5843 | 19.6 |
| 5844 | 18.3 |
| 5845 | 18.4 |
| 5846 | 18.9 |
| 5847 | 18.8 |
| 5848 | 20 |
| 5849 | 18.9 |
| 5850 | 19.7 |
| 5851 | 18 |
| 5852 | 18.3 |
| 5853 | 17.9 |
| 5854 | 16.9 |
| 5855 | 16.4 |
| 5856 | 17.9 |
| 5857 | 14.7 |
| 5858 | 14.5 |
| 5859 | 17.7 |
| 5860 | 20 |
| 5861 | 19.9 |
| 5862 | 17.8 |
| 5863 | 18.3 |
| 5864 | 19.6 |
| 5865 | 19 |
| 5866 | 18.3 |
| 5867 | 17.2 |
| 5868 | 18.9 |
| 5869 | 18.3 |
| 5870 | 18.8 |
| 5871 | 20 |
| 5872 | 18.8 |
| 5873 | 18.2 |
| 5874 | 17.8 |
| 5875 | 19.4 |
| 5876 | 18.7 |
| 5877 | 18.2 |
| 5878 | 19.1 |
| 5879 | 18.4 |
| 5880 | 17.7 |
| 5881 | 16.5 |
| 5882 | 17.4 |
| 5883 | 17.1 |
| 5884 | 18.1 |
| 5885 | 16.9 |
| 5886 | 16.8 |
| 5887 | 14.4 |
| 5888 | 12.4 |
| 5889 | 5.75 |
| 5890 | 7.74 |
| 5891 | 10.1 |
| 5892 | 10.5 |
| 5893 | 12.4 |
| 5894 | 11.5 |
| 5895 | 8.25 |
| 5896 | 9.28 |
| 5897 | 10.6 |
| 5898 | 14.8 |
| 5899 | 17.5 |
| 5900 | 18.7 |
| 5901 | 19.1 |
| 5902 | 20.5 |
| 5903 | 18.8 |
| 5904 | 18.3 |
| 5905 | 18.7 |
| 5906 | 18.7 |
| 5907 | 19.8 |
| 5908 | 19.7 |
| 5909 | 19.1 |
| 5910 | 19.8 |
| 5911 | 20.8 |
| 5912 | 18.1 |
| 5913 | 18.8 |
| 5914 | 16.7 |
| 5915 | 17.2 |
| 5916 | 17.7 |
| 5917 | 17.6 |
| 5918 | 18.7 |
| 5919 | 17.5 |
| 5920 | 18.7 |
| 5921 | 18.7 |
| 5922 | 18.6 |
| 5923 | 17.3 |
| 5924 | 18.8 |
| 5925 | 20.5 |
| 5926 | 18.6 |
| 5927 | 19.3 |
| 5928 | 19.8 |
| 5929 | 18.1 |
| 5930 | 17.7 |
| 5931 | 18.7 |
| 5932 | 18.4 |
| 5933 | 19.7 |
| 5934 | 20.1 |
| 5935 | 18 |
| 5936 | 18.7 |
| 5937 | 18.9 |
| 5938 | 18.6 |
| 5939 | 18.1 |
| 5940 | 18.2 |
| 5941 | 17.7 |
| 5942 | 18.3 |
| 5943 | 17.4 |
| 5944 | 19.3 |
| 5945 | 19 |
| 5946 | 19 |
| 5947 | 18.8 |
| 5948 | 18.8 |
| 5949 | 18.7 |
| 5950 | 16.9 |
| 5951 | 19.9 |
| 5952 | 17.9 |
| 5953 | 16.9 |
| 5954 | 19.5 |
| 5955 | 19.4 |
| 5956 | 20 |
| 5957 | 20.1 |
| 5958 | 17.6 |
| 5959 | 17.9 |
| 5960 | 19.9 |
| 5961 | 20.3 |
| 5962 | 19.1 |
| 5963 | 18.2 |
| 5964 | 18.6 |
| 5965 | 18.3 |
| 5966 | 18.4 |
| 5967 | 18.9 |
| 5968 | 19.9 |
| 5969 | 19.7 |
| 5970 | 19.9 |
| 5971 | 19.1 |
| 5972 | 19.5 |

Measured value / 5.5 angstrom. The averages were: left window 18.7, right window 18.7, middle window 15.5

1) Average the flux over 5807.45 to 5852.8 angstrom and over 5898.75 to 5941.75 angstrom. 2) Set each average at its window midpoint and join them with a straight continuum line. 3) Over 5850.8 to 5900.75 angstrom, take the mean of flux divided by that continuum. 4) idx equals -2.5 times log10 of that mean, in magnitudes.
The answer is 0.17 mag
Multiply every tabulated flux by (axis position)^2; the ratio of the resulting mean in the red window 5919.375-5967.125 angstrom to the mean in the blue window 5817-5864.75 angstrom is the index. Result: 1.0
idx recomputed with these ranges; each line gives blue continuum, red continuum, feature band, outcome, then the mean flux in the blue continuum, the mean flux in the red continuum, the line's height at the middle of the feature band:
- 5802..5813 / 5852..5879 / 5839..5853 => -0.03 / 18.4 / 18.2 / 18.3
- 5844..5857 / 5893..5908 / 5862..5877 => -0.08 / 18.2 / 16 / 17.4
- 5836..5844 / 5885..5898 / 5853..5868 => -0.11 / 19.3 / 11.2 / 16.1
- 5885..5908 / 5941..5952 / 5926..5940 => -0.08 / 14.5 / 18.5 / 17.4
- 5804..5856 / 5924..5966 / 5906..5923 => 0.01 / 19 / 18.8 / 18.8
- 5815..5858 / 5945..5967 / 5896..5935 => 0.03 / 19.1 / 18.8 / 18.9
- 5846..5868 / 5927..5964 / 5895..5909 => 0.09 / 18.1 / 18.7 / 18.4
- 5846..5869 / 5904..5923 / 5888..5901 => 0.49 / 18.1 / 18.6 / 18.4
